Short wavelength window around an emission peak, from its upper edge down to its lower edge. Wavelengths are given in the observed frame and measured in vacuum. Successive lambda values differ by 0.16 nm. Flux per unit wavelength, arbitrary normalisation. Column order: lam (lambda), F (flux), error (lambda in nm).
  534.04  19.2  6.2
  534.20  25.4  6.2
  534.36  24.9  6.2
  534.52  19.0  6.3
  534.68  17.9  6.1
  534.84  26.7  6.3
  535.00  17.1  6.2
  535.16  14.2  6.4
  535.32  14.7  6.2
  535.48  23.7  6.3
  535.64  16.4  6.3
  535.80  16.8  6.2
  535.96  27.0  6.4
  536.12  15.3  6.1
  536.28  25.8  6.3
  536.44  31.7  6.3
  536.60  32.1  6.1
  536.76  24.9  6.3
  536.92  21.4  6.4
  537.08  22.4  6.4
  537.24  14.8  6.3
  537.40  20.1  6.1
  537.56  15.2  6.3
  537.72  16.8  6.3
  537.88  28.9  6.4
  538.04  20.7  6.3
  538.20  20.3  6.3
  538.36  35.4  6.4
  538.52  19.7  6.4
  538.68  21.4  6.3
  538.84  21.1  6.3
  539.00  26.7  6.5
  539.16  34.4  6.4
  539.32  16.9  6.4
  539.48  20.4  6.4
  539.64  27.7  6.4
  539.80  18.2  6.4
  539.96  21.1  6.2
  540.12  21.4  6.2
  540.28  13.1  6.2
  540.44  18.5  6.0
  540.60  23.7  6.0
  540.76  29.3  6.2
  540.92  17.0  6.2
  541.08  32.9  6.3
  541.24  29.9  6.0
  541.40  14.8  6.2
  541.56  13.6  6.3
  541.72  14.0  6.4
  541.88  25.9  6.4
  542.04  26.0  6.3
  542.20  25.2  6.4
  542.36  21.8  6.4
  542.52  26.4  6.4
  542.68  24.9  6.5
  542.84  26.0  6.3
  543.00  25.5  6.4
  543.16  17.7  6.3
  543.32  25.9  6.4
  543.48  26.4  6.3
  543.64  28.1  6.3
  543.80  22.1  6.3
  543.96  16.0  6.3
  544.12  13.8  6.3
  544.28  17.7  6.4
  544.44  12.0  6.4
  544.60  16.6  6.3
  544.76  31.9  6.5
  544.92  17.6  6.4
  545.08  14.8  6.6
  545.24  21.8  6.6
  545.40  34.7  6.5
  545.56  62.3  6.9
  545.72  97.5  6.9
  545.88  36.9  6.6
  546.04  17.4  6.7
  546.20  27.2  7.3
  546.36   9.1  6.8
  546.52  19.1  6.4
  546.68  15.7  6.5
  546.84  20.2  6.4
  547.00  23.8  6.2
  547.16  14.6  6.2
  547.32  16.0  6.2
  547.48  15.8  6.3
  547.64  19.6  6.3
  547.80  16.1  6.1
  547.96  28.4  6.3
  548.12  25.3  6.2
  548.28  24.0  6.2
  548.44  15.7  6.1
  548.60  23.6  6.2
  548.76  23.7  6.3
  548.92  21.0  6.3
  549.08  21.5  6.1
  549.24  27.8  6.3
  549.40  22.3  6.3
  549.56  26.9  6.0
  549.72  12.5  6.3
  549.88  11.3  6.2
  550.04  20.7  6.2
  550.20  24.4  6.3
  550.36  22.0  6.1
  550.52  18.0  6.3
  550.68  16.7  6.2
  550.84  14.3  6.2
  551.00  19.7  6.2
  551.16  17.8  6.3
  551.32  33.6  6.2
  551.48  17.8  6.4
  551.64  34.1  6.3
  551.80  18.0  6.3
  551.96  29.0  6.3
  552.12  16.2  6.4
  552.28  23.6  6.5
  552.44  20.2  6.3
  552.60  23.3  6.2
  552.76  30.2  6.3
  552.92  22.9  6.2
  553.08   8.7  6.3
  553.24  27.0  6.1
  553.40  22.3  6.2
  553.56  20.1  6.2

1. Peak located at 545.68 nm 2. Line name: H-beta 4861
